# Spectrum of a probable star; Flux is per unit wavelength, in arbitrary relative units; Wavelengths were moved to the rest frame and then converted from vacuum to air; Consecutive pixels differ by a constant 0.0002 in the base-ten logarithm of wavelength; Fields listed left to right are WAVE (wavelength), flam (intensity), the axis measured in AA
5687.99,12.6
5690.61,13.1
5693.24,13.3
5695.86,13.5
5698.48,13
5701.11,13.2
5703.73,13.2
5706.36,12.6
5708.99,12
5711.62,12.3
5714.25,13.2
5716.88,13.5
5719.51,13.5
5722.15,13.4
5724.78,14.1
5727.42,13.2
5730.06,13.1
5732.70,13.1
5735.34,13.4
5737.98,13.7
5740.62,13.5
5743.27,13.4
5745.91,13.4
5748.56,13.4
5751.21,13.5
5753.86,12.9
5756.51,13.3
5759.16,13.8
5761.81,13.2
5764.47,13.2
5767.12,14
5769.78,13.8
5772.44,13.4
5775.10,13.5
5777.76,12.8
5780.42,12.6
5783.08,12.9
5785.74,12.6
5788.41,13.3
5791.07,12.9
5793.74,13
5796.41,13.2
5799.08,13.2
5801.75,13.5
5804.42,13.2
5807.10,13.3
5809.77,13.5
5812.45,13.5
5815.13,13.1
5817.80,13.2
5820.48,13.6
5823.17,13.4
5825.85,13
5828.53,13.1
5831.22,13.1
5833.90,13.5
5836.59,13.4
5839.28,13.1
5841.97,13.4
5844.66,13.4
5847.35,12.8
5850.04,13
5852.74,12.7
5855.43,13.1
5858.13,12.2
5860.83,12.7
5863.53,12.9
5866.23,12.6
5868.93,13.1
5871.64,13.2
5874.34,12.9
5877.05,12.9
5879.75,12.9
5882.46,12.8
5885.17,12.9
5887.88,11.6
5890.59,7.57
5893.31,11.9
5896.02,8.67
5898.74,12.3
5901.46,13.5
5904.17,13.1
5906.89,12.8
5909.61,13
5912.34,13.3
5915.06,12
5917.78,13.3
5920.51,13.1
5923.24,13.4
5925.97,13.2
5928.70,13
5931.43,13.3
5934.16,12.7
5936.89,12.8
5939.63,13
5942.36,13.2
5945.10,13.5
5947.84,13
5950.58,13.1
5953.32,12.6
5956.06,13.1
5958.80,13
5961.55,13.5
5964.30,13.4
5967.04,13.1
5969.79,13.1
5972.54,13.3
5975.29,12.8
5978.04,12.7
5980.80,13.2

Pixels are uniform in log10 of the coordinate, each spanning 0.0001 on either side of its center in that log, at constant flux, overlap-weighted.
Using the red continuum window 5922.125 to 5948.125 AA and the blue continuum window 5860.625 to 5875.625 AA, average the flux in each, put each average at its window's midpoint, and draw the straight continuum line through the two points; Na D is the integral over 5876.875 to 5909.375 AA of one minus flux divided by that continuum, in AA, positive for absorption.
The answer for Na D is 2.7 AA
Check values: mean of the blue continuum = 12.9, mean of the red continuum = 13.1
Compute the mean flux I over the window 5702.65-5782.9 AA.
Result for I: 13.3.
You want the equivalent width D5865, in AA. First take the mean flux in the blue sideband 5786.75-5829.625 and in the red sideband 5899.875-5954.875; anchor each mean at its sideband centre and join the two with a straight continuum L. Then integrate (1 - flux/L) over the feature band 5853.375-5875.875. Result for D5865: 0.54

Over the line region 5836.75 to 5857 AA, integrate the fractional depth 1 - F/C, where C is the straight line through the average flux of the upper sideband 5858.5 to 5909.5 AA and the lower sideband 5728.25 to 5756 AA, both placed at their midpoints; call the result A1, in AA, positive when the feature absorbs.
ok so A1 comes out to -0.9 AA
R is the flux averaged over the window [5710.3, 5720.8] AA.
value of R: 13.1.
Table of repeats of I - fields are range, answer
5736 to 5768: 13.4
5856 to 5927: 12.5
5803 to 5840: 13.3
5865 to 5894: 12.2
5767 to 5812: 13.2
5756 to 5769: 13.5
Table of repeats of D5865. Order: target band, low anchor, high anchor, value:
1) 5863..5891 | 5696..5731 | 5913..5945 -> 1.3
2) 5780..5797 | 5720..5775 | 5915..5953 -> 0.5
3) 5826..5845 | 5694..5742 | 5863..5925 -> -0.9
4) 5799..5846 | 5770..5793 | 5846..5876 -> -1.4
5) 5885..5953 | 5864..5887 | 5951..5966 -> 2.5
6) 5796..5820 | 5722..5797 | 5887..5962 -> -0.4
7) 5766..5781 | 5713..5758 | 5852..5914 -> -0.3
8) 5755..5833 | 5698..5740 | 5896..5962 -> -1.0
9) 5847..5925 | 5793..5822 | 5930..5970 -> 4.1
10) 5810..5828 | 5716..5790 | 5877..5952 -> -0.4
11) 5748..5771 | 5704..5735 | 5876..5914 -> -1.0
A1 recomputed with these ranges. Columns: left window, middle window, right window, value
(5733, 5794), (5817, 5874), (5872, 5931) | -1.3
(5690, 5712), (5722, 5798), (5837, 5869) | -2.2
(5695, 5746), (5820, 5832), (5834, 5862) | -0.2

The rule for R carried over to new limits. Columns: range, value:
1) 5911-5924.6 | 13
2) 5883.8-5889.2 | 12.3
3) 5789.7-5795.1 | 13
